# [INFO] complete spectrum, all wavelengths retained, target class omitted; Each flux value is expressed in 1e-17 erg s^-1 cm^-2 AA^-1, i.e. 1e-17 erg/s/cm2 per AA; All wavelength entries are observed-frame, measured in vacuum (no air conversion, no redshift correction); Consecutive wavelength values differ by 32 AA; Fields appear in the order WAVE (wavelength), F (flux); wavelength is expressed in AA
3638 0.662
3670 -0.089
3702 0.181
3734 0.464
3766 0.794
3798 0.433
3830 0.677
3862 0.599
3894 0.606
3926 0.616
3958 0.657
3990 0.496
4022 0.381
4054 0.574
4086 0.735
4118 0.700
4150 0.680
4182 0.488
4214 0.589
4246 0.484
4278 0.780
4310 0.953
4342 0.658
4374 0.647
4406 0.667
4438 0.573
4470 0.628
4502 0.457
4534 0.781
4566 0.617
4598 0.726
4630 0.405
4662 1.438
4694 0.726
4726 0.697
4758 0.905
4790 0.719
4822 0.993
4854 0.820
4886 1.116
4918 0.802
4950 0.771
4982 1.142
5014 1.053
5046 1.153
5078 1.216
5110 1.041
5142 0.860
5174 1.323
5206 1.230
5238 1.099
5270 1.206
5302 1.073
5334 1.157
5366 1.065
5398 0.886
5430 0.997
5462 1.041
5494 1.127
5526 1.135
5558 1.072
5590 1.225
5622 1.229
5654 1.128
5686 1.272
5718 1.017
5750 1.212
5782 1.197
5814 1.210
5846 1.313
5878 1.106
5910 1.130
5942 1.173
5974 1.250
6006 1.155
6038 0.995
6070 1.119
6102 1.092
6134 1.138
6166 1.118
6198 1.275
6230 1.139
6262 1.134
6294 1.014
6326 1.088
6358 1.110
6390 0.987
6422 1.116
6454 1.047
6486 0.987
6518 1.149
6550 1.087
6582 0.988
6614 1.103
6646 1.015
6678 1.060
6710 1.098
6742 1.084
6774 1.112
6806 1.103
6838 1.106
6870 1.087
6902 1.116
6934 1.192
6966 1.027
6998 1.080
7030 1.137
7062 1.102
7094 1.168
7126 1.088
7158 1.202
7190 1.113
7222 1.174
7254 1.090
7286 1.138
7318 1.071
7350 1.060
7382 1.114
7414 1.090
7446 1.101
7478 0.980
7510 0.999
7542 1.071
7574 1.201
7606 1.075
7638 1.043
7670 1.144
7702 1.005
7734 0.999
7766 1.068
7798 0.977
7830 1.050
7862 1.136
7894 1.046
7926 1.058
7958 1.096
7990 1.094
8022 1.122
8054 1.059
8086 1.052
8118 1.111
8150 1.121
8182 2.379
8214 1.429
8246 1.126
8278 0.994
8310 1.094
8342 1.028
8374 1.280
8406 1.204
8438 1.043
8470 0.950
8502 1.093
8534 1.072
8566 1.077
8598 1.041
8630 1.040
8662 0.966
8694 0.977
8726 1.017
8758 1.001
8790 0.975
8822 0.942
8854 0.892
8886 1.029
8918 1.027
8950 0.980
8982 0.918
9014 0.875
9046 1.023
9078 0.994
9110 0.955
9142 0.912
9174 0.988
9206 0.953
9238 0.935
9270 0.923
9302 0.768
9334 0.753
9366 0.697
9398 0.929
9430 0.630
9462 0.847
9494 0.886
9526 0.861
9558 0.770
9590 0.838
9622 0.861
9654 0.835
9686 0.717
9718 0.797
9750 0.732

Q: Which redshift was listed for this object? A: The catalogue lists 0.248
